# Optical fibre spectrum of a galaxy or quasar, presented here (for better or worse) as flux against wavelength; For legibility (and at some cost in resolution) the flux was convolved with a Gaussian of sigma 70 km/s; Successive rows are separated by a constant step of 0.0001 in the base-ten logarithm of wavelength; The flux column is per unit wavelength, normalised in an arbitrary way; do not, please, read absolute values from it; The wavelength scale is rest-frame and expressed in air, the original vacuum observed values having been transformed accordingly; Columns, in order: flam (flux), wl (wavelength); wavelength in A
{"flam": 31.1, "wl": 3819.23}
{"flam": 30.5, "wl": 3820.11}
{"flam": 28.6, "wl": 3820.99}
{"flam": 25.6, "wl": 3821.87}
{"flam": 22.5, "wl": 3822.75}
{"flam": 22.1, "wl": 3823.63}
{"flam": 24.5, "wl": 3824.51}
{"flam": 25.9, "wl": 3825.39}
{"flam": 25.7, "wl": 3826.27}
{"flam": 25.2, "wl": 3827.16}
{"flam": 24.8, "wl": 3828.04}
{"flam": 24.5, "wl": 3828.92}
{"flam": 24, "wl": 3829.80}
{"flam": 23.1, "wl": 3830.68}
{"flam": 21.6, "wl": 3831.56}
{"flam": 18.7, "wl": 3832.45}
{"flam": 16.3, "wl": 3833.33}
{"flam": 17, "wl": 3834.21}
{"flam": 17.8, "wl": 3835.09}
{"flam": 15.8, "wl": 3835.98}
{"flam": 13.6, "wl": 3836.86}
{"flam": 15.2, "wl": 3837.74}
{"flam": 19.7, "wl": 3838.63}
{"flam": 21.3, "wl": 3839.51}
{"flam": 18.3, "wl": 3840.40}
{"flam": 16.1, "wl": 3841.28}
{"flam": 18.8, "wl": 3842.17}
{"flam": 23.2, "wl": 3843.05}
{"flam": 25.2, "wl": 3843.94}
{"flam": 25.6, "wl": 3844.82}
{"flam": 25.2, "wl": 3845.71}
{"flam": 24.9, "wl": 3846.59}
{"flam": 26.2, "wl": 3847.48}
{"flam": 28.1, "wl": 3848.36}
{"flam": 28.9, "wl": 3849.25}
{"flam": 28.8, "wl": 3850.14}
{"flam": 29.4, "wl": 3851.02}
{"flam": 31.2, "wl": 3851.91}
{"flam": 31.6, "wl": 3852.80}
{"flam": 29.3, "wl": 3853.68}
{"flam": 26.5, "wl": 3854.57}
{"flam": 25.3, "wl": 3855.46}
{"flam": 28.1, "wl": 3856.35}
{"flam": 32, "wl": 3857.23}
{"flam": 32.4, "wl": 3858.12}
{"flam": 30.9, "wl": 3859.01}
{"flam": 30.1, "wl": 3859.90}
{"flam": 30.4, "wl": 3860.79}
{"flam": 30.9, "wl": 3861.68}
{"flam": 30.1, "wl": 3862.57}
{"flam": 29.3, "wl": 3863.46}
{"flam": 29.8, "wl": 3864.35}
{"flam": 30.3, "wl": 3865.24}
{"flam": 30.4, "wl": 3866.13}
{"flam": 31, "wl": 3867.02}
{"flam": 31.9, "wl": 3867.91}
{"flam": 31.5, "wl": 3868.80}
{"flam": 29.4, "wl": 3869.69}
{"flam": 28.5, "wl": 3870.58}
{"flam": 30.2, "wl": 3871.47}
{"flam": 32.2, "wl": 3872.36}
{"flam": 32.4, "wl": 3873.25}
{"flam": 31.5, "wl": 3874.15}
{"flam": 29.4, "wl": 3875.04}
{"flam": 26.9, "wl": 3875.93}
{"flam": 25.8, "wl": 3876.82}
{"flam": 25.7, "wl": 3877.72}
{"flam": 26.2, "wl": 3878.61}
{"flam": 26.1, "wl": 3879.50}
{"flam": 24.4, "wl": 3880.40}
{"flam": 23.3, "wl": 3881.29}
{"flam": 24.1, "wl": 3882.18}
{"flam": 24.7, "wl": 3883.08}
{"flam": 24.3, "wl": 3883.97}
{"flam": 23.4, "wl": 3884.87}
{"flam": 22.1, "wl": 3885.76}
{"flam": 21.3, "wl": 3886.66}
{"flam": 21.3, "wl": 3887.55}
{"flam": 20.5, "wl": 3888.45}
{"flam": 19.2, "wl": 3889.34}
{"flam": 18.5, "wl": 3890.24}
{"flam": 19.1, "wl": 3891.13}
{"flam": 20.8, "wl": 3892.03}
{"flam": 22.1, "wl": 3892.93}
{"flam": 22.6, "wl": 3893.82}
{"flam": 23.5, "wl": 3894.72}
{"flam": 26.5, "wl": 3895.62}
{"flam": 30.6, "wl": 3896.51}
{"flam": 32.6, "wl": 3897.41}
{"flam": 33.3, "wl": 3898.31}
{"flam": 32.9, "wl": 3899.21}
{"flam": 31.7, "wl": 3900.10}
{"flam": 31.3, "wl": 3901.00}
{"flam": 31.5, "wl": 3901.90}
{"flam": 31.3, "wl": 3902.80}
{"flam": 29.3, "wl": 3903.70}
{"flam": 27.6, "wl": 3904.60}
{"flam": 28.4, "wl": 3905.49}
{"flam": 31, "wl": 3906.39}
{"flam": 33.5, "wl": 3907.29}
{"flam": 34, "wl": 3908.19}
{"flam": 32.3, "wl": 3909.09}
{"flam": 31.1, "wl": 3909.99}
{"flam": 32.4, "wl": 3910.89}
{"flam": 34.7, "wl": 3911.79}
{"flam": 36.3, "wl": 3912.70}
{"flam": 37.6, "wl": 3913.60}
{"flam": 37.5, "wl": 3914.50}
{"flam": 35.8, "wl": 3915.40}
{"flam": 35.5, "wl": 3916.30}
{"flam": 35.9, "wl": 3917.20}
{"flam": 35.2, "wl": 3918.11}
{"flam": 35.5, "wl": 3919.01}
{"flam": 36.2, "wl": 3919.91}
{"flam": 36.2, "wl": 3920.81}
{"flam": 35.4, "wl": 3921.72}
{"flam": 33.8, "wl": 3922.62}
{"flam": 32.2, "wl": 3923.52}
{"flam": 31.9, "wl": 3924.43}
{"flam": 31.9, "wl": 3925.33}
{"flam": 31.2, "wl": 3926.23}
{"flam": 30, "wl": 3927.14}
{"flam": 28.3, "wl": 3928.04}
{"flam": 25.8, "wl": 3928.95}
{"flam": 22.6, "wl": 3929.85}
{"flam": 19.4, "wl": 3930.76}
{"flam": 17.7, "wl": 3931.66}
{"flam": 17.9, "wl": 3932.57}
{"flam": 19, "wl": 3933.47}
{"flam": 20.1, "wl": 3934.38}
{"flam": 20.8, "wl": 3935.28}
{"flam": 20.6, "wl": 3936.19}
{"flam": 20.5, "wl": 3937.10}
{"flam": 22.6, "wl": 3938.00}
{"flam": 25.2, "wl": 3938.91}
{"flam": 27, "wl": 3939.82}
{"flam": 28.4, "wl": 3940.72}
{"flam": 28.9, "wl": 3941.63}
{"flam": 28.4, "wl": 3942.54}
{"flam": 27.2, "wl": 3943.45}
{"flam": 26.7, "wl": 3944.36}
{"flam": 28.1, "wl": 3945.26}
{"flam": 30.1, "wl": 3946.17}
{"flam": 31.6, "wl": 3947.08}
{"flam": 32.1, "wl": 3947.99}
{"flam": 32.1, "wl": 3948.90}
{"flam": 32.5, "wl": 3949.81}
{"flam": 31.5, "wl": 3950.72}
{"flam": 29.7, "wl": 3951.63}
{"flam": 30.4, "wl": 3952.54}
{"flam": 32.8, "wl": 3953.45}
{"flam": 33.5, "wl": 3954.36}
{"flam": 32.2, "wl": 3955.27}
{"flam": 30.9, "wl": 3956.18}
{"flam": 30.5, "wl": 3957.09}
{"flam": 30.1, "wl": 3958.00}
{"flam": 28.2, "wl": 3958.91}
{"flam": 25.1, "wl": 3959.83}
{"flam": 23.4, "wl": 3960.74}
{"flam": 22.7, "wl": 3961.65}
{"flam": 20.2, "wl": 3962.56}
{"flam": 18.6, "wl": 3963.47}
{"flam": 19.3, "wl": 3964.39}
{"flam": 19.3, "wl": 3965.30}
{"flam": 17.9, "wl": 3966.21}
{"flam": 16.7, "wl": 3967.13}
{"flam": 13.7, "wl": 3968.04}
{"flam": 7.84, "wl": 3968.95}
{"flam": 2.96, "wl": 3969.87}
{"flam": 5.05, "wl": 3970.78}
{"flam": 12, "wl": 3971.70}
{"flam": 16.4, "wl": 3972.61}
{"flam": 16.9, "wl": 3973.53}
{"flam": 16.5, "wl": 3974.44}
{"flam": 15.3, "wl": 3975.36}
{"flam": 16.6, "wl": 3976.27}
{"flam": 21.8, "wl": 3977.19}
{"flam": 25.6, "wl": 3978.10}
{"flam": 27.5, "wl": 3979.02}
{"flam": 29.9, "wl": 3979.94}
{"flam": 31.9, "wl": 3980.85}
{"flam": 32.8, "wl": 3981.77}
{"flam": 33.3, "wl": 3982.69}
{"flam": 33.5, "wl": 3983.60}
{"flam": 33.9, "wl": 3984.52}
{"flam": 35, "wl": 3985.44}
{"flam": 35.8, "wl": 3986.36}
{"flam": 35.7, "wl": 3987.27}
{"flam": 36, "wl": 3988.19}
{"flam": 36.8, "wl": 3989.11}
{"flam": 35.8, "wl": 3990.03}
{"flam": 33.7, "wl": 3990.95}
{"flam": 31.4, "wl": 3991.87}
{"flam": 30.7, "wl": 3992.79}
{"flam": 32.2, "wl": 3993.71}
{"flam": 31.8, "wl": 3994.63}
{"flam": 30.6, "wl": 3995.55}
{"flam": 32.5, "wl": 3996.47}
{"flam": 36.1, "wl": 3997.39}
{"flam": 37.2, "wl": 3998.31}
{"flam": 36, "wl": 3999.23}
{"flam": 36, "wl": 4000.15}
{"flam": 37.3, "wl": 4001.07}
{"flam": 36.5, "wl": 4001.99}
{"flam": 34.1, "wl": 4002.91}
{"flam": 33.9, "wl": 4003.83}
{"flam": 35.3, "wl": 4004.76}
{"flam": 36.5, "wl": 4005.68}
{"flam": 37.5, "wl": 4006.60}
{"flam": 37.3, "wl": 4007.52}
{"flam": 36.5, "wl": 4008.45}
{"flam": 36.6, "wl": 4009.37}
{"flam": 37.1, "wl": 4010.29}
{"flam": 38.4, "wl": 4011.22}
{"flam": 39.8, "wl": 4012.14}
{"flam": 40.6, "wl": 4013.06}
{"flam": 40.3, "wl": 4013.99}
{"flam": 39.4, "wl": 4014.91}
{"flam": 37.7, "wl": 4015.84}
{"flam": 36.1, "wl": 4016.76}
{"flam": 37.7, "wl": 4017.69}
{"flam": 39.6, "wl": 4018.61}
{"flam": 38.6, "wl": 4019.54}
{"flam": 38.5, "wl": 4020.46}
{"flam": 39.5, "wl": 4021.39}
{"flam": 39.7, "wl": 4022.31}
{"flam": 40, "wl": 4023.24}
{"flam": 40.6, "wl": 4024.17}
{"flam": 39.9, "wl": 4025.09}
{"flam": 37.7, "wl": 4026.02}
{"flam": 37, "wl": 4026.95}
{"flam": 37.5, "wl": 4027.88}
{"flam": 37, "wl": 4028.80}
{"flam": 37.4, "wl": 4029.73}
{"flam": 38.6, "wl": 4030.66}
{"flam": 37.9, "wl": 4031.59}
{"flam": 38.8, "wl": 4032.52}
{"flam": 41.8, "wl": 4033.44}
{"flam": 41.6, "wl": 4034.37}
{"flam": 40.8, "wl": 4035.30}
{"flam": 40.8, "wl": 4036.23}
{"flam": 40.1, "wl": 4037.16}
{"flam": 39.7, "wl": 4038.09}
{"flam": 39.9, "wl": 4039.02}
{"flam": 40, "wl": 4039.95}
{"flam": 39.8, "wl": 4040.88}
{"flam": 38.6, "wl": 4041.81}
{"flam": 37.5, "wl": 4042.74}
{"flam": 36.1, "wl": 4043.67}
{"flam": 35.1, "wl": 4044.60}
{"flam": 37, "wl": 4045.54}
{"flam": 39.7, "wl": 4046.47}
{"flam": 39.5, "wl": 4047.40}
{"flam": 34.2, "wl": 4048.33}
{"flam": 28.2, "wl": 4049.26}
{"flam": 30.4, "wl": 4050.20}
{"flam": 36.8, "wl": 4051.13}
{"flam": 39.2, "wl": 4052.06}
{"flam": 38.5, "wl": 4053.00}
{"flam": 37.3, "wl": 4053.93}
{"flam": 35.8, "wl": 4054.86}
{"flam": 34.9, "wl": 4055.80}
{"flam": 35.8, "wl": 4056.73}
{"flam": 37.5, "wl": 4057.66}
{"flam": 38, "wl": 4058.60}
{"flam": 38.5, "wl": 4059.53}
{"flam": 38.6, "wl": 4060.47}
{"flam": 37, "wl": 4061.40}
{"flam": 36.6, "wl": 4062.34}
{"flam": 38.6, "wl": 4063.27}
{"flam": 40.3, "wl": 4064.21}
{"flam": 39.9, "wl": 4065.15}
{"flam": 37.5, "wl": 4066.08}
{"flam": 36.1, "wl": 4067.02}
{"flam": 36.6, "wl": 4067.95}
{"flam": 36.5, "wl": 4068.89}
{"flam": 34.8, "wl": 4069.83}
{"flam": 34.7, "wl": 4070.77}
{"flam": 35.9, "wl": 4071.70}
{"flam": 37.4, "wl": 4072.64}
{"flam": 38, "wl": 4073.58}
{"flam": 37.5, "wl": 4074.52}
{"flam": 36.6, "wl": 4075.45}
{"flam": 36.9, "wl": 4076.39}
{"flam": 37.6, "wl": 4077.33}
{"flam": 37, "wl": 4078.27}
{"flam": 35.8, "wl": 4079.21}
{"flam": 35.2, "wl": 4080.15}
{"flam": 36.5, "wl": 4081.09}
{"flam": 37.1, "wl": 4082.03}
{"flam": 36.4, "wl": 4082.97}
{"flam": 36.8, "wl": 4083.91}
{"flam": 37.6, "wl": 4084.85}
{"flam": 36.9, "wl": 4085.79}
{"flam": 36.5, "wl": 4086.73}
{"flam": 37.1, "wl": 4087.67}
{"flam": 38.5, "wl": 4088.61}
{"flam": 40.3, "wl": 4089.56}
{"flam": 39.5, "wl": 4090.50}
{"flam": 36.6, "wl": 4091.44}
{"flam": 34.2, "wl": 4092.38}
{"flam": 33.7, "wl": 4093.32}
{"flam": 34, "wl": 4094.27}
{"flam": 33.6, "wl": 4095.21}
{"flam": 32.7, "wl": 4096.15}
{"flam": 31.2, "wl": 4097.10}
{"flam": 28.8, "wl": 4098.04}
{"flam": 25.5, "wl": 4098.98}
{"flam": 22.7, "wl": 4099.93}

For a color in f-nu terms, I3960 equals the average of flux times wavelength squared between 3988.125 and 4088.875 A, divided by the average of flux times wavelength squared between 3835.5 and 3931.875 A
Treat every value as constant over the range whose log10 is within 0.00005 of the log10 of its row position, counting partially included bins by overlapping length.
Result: 1.4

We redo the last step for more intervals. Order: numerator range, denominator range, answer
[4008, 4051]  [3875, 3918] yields 1.45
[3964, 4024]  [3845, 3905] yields 1.19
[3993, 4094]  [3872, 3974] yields 1.49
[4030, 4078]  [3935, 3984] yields 1.62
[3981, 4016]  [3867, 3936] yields 1.31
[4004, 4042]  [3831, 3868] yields 1.67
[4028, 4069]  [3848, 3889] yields 1.47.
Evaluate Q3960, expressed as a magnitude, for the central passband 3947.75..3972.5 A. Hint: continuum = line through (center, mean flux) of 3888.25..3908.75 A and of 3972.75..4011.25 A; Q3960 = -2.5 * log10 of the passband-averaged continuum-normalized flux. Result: 0.29 mag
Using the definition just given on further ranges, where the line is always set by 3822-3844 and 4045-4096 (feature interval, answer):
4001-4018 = -0.146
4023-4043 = -0.150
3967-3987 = 0.353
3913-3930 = -0.240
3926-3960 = 0.044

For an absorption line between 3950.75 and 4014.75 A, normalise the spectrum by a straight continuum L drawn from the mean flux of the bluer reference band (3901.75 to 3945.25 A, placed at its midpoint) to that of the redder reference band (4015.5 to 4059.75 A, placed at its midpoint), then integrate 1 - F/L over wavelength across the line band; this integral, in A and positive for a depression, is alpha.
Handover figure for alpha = 9.5 A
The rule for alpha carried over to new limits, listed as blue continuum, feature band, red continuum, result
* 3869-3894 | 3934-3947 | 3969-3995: 0.1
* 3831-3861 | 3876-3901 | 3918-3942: 0.8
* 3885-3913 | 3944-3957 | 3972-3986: -2.3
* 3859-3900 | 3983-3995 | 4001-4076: 0.1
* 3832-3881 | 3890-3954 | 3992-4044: 3.4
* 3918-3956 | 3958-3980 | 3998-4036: 9.5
